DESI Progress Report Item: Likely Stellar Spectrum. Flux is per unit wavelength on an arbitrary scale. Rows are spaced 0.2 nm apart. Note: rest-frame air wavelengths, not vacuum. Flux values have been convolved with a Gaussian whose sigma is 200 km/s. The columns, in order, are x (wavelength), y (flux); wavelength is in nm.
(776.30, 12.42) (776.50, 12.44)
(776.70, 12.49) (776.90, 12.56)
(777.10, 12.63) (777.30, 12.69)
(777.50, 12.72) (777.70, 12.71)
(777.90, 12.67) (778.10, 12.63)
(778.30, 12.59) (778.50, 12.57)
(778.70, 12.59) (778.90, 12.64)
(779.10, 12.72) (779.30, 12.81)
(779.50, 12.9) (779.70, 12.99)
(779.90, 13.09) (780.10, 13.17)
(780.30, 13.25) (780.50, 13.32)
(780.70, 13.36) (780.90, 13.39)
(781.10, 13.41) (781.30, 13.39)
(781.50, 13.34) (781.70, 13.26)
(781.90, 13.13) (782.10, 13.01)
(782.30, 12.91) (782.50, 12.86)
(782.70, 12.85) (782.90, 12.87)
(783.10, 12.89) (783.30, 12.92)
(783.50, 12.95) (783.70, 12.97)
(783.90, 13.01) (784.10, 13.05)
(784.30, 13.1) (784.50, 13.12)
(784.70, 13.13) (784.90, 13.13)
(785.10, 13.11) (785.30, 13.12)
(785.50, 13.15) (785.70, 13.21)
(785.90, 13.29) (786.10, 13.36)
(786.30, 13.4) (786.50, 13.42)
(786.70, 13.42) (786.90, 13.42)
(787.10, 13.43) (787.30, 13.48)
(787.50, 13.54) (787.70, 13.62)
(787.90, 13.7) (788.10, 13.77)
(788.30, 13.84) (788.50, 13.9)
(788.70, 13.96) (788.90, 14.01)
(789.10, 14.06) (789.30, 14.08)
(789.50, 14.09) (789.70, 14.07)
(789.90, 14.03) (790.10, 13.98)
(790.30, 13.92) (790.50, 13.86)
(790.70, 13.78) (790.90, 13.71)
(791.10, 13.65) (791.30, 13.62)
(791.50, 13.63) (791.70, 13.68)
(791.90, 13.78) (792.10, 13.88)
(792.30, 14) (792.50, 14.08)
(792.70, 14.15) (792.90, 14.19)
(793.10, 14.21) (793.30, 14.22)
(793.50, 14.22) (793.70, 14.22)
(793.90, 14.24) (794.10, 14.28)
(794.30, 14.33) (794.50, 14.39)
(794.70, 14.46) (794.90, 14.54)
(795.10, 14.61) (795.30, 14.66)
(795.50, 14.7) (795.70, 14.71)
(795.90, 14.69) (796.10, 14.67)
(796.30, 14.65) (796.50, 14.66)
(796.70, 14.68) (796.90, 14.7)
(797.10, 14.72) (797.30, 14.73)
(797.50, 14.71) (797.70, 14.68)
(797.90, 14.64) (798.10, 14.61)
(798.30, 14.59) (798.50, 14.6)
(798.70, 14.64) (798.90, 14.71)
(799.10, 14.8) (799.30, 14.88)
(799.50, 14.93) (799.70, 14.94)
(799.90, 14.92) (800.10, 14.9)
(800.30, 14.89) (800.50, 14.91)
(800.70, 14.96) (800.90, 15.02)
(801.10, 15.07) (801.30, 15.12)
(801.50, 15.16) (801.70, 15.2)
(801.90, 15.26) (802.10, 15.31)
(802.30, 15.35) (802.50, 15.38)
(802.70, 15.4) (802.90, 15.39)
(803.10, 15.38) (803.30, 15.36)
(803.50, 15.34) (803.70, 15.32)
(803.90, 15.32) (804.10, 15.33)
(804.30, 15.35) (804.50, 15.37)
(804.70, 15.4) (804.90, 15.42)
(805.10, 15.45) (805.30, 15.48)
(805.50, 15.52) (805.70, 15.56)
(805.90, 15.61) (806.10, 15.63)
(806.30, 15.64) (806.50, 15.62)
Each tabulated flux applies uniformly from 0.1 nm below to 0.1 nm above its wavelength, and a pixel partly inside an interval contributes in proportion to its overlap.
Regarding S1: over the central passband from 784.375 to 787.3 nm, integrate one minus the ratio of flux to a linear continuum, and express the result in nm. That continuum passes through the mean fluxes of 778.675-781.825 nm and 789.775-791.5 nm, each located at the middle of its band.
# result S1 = 0.05 nm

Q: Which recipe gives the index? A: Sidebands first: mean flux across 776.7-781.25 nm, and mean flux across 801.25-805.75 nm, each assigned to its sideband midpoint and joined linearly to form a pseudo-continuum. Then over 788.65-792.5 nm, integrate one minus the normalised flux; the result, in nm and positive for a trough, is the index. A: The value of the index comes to 0.04 nm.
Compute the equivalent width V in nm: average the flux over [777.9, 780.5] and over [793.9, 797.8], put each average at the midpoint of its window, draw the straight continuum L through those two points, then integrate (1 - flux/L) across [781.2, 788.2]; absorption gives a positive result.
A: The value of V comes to 0.11 nm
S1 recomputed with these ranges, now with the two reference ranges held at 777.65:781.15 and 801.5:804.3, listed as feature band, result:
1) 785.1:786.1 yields 0.03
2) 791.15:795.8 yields 0.05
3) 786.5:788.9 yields 0.02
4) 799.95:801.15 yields 0.01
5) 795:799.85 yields 0.02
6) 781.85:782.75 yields 0.02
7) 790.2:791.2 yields 0.02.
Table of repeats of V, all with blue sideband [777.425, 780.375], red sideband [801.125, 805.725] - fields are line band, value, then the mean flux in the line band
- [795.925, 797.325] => 0.00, 14.7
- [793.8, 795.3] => 0.00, 14.4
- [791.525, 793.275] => 0.03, 14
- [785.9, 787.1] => 0.02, 13.4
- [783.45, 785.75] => 0.05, 13.1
